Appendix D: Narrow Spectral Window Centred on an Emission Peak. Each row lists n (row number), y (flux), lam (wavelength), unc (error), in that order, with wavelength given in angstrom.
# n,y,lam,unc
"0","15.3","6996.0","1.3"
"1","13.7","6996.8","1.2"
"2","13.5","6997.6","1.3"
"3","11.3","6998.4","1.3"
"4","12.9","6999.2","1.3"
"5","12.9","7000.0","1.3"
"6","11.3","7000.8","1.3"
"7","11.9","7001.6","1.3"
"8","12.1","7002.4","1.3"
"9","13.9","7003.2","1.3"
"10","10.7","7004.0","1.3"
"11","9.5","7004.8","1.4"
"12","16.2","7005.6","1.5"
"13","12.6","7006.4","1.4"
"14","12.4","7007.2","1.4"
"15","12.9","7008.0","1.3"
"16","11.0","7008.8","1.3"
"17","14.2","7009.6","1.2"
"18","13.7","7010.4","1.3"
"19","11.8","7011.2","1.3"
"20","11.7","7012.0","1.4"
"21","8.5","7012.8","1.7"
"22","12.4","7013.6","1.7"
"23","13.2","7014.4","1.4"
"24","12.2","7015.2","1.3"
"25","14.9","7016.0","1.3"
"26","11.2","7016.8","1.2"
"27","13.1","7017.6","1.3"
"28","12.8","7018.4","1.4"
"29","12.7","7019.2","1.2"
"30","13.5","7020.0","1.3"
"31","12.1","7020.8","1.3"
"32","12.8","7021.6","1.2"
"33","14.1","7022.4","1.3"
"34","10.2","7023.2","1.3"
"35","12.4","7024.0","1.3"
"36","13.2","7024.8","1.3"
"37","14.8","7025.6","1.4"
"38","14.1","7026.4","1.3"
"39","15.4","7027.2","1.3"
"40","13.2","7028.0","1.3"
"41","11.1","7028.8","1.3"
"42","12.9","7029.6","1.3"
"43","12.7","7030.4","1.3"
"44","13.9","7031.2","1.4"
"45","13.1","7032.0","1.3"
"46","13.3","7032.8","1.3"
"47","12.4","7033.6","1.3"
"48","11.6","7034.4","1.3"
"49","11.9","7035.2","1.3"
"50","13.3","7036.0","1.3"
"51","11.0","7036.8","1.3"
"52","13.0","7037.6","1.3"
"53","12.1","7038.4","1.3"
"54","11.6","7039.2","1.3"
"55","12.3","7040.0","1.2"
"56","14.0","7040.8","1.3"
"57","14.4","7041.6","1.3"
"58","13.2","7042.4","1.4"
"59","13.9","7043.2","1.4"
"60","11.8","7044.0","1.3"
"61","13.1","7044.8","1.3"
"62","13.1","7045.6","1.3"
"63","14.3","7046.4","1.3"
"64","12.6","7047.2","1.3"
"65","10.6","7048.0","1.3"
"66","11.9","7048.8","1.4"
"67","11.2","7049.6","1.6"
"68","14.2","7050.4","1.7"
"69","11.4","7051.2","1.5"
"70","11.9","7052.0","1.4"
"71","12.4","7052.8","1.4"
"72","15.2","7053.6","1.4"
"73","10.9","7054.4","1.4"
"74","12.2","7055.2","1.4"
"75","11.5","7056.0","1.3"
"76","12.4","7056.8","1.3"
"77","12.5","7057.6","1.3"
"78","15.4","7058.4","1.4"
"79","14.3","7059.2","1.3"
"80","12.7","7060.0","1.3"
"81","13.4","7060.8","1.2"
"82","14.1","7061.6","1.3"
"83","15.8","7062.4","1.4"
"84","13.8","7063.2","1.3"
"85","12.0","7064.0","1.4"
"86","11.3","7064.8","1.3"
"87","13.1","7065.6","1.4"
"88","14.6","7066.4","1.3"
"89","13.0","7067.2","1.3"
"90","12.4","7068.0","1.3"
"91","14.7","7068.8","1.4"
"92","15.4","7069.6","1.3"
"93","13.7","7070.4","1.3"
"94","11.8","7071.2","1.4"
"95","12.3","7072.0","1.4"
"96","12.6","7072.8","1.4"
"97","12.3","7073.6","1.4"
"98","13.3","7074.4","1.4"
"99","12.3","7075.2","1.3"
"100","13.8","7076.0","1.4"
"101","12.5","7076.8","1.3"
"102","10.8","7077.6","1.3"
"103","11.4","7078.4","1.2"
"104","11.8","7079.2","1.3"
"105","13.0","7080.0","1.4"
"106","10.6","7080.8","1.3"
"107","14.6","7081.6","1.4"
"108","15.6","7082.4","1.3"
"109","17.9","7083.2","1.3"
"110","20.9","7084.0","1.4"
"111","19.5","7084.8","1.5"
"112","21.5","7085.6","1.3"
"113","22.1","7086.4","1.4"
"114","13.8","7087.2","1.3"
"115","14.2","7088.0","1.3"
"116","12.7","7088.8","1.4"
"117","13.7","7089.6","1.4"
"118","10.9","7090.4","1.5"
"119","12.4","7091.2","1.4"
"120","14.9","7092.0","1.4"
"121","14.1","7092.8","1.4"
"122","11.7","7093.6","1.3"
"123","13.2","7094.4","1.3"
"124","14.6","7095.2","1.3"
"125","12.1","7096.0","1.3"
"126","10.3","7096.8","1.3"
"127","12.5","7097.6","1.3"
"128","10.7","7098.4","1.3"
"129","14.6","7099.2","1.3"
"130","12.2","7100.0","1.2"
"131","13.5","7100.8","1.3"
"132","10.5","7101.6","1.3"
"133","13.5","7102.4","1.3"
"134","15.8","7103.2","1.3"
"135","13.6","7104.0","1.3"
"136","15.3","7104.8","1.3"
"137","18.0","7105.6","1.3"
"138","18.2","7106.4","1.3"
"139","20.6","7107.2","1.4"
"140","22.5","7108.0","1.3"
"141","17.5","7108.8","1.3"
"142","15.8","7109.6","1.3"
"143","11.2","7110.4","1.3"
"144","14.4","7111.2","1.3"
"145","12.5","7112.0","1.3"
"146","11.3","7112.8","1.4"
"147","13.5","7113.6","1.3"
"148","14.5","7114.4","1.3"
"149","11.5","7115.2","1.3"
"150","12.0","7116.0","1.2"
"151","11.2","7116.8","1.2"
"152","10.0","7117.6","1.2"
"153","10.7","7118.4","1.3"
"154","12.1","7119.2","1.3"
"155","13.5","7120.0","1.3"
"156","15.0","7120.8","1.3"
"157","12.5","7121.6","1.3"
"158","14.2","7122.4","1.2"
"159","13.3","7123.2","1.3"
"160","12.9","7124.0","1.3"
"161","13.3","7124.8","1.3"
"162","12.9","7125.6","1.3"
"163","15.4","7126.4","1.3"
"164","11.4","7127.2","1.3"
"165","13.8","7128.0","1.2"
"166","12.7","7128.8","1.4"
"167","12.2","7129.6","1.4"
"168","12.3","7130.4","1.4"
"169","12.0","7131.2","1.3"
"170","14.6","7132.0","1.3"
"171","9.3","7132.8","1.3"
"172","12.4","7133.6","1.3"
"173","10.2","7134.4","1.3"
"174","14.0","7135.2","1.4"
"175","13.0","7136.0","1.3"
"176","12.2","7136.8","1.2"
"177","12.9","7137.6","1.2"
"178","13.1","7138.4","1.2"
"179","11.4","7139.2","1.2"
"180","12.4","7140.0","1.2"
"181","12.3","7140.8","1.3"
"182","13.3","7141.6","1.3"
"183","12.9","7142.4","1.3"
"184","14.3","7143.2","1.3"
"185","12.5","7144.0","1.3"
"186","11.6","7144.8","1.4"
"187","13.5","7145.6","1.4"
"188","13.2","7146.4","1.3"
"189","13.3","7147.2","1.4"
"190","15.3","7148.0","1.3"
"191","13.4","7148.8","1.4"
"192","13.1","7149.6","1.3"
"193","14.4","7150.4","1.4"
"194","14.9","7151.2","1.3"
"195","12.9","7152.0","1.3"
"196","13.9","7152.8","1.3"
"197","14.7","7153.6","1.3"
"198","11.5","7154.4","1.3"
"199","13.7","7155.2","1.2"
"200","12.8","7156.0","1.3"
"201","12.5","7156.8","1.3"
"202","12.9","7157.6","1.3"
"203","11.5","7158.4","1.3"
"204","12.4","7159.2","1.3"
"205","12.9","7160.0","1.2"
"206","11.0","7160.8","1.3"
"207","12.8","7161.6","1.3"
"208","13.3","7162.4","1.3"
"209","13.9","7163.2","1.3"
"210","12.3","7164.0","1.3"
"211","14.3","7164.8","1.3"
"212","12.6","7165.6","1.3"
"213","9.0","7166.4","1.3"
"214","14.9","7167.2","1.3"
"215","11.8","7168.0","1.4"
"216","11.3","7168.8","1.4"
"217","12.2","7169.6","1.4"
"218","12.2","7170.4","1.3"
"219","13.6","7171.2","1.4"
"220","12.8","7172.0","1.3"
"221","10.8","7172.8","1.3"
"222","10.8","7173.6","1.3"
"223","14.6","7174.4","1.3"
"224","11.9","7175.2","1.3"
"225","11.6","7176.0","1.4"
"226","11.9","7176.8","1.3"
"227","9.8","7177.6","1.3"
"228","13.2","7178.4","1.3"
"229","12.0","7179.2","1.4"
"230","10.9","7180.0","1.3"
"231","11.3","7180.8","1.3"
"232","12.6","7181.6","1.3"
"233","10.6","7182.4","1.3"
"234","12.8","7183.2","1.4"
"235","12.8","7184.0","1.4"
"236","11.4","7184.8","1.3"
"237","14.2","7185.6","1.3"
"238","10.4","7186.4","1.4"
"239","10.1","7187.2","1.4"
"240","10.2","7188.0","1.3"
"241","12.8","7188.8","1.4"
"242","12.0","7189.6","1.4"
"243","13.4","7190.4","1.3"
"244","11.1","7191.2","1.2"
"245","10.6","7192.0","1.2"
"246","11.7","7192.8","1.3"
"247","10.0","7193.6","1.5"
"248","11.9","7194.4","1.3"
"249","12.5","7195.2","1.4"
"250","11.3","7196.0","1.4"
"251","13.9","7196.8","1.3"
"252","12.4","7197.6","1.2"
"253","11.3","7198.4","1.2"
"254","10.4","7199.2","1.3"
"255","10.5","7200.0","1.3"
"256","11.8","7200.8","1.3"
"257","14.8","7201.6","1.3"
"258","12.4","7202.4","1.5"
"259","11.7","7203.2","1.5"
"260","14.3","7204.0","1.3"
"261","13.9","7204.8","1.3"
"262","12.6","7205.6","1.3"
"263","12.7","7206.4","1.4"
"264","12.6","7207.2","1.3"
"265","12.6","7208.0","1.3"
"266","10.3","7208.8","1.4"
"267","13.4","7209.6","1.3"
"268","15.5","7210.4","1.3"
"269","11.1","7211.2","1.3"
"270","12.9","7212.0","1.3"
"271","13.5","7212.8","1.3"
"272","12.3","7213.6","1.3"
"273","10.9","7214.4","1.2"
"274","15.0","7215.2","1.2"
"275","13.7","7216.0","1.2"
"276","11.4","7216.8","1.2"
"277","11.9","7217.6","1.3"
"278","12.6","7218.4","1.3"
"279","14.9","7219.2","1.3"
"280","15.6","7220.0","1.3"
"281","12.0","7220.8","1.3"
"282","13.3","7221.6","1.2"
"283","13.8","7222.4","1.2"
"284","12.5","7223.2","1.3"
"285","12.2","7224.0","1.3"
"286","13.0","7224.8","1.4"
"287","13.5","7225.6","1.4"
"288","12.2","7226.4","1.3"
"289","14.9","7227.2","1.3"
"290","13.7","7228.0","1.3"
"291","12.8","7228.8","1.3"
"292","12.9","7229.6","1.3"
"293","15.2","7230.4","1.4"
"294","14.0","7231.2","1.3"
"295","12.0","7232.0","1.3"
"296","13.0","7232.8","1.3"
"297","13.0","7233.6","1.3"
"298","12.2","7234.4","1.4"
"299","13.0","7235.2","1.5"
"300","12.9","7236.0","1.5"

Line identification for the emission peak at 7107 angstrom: [N II]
